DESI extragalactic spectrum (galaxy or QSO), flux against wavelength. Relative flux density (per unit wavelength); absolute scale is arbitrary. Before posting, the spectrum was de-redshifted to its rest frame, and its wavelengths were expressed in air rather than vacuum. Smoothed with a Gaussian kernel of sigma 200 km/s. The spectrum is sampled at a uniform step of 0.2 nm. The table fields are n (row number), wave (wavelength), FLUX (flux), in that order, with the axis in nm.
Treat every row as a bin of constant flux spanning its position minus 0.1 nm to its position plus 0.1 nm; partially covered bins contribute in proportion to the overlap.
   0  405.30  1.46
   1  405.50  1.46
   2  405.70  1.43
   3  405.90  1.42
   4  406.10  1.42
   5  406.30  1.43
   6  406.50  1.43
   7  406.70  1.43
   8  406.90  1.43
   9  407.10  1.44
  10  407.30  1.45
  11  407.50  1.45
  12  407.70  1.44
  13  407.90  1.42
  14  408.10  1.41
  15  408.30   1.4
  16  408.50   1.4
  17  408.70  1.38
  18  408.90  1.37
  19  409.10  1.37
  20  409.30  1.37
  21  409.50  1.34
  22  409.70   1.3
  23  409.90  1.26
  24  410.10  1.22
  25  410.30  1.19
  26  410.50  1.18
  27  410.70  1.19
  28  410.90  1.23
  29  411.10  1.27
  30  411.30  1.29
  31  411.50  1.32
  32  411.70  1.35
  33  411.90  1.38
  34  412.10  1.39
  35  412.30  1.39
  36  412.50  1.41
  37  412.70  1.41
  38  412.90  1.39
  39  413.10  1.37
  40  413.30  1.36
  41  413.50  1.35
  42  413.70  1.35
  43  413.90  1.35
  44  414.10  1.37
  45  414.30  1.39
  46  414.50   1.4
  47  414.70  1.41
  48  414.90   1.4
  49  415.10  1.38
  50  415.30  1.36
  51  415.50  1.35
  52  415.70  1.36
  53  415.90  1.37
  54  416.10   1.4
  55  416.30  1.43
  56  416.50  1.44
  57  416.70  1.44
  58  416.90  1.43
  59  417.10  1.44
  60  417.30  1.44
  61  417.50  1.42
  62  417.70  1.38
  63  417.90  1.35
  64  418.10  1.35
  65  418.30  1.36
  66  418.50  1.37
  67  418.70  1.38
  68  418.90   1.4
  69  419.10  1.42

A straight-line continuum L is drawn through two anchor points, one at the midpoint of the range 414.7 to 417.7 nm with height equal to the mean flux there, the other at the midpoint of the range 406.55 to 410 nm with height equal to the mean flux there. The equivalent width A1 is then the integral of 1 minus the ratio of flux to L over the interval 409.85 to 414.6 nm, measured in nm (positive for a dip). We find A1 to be 0.24 nm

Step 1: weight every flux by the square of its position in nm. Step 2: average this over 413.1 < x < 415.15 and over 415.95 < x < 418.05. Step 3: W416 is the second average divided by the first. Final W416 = 1.04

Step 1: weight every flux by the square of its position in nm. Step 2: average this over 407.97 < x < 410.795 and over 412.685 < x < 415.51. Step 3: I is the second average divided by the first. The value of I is 1.1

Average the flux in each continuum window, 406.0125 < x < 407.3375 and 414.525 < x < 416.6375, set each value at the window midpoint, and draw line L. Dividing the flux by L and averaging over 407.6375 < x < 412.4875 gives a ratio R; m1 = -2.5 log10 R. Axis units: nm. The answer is 0.07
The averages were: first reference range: 1.43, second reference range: 1.39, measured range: 1.33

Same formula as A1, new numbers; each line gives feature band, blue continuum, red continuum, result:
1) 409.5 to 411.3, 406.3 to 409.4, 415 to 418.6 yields 0.215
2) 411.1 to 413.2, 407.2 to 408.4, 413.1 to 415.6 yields 0.039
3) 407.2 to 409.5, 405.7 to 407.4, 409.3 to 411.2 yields -0.103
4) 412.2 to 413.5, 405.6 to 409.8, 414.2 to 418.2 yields 0.014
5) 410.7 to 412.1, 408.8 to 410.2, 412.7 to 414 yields 0.039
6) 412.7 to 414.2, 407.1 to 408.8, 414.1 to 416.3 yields 0.028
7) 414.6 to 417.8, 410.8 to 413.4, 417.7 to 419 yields -0.094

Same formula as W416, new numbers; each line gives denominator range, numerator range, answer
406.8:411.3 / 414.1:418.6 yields 1.08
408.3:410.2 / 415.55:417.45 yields 1.10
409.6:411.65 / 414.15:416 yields 1.13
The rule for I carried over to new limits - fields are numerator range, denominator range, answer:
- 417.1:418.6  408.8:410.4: 1.11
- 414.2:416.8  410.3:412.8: 1.08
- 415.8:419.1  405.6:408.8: 1.03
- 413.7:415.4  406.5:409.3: 1.01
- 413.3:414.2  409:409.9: 1.04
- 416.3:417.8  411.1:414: 1.07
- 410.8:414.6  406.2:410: 0.99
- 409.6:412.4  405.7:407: 0.92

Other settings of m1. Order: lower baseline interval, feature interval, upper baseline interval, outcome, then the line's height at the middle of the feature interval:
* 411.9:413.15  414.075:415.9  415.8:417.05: 0.023 mag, 1.41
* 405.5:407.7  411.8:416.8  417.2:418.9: 0.010 mag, 1.4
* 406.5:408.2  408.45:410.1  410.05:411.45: -0.018 mag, 1.32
